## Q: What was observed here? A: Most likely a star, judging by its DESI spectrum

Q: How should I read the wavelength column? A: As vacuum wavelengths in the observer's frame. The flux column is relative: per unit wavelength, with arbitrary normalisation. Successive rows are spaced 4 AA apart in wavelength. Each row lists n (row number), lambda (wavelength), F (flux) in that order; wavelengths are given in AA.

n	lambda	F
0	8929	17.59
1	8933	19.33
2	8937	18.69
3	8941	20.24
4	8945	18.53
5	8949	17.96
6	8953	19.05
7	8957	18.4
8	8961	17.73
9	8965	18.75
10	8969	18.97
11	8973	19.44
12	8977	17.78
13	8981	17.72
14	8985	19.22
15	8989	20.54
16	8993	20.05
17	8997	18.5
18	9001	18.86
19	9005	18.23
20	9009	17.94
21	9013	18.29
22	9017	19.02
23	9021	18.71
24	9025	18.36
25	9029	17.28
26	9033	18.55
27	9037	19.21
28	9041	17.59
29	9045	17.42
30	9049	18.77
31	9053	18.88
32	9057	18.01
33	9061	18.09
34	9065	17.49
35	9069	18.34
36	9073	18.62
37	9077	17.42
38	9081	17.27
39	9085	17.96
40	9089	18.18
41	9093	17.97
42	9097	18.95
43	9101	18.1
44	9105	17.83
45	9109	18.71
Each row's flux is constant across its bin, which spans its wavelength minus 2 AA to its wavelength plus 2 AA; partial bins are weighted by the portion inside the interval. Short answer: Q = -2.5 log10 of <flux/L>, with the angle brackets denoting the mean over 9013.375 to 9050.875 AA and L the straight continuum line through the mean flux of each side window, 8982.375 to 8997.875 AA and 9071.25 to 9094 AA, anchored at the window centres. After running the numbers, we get 0.03 mag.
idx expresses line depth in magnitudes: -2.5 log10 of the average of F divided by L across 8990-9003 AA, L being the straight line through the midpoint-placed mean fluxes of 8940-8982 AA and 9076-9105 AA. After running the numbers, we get -0.05 mag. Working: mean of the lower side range 18.6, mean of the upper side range 18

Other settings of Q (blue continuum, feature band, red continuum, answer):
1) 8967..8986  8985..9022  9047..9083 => -0.03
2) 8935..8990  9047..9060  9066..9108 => -0.02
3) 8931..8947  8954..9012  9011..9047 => 0.00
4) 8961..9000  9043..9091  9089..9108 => 0.02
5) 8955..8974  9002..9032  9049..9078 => 0.01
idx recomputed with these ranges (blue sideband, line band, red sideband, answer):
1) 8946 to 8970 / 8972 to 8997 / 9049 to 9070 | -0.04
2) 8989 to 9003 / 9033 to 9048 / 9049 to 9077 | 0.02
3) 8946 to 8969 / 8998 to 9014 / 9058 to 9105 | 0.00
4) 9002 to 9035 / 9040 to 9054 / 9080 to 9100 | 0.00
